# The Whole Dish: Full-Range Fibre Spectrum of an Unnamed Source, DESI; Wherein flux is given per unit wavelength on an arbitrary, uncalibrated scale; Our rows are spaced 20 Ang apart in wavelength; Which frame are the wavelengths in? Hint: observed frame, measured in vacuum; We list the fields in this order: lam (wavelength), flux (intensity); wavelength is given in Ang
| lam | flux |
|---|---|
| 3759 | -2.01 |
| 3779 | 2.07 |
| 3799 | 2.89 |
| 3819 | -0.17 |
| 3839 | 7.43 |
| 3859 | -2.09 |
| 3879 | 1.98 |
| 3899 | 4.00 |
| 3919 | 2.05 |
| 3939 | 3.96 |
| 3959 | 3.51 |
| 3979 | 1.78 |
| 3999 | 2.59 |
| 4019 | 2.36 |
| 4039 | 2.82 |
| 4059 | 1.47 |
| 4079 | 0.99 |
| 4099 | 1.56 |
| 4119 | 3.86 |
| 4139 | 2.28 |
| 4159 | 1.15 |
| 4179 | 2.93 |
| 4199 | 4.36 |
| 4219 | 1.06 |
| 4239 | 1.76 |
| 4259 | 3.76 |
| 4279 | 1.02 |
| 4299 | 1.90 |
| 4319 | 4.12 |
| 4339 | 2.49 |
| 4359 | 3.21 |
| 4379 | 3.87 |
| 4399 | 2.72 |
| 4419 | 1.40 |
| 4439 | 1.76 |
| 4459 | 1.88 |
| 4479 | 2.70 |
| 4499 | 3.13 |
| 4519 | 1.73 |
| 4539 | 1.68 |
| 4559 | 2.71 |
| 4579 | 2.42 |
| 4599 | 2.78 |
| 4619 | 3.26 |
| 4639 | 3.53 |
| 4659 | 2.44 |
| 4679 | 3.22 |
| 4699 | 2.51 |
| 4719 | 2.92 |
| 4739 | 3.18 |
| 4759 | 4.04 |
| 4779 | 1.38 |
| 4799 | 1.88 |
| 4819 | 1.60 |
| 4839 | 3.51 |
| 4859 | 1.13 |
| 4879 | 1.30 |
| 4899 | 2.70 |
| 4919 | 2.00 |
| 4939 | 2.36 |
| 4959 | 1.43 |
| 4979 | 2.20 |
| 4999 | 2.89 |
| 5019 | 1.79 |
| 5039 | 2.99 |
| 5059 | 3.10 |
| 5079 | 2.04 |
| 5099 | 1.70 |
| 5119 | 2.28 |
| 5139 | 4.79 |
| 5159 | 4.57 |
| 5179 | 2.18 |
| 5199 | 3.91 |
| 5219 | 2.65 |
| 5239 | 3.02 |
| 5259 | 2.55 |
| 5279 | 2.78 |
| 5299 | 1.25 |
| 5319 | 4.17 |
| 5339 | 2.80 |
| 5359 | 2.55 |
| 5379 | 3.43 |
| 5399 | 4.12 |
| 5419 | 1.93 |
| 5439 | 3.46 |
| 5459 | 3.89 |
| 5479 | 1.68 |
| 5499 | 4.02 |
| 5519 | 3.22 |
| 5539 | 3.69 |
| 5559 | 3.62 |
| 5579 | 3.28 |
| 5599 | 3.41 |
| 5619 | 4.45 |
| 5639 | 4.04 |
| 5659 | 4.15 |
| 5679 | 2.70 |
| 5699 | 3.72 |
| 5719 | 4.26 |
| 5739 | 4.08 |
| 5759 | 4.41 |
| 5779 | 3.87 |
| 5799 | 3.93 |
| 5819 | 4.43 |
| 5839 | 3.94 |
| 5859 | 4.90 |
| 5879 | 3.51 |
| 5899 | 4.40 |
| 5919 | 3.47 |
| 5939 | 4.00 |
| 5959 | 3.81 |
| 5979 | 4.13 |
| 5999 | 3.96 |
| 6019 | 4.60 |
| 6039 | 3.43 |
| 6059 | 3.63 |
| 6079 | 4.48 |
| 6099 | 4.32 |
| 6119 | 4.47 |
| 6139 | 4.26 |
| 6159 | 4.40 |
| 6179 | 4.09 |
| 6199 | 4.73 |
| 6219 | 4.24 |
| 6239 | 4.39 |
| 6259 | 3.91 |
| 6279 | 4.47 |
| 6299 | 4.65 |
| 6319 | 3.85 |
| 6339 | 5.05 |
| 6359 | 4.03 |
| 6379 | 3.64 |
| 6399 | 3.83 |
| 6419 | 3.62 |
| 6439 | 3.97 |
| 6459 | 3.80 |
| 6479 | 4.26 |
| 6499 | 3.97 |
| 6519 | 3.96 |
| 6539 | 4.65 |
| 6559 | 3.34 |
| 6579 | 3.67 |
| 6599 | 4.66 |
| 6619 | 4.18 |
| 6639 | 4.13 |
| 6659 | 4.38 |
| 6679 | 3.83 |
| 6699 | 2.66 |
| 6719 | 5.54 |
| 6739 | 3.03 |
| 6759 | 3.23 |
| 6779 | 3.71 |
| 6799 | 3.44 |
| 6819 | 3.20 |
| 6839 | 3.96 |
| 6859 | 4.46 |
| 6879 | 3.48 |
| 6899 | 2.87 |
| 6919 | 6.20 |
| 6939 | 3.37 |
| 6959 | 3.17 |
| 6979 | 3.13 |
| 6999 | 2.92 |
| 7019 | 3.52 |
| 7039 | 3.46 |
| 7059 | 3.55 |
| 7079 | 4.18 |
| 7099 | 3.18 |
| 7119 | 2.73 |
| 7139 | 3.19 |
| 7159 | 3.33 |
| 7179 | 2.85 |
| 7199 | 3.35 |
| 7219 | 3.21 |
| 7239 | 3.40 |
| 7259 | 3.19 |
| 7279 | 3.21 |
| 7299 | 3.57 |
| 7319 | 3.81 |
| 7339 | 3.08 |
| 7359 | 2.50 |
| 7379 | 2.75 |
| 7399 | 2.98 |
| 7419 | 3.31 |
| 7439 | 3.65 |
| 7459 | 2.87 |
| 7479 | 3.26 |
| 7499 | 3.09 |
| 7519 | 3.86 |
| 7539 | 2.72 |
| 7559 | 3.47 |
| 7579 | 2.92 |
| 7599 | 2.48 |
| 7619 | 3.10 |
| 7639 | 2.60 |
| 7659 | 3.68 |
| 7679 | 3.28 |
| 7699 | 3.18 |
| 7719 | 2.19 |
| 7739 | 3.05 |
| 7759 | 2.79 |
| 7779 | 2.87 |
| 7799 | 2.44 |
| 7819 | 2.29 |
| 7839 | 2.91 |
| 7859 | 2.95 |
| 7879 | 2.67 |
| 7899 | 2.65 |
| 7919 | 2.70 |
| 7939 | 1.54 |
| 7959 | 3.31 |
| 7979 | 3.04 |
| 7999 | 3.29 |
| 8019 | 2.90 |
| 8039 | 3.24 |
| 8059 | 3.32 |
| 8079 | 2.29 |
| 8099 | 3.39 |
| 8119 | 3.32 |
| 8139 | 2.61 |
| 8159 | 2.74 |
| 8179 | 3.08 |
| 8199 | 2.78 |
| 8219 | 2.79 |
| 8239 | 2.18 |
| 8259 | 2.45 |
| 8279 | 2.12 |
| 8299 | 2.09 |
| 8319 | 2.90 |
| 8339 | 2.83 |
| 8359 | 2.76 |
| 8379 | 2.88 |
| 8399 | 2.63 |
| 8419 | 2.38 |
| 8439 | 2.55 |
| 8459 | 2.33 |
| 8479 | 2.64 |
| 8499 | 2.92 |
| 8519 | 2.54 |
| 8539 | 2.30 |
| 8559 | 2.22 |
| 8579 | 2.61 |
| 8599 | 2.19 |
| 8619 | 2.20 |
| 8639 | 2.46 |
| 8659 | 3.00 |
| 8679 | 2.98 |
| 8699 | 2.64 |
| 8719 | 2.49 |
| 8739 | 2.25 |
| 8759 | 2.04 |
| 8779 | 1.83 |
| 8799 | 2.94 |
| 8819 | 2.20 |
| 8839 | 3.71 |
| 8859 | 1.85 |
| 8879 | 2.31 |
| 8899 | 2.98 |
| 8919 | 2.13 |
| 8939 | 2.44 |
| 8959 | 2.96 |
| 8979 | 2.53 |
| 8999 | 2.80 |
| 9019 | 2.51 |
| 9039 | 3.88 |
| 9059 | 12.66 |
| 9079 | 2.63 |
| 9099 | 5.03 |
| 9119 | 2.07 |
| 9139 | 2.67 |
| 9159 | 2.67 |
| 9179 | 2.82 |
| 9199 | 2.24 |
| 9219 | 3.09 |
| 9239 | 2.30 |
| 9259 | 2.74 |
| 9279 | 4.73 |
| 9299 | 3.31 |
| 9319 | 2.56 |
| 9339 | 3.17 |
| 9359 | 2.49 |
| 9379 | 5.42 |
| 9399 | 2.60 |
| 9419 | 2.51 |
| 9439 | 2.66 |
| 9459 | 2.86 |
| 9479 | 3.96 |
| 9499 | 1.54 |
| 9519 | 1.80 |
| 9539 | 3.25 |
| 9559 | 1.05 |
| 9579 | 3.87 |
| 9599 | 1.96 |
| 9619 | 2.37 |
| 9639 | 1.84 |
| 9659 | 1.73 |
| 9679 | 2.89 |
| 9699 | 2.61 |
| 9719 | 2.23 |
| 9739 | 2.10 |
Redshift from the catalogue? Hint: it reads 0.38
